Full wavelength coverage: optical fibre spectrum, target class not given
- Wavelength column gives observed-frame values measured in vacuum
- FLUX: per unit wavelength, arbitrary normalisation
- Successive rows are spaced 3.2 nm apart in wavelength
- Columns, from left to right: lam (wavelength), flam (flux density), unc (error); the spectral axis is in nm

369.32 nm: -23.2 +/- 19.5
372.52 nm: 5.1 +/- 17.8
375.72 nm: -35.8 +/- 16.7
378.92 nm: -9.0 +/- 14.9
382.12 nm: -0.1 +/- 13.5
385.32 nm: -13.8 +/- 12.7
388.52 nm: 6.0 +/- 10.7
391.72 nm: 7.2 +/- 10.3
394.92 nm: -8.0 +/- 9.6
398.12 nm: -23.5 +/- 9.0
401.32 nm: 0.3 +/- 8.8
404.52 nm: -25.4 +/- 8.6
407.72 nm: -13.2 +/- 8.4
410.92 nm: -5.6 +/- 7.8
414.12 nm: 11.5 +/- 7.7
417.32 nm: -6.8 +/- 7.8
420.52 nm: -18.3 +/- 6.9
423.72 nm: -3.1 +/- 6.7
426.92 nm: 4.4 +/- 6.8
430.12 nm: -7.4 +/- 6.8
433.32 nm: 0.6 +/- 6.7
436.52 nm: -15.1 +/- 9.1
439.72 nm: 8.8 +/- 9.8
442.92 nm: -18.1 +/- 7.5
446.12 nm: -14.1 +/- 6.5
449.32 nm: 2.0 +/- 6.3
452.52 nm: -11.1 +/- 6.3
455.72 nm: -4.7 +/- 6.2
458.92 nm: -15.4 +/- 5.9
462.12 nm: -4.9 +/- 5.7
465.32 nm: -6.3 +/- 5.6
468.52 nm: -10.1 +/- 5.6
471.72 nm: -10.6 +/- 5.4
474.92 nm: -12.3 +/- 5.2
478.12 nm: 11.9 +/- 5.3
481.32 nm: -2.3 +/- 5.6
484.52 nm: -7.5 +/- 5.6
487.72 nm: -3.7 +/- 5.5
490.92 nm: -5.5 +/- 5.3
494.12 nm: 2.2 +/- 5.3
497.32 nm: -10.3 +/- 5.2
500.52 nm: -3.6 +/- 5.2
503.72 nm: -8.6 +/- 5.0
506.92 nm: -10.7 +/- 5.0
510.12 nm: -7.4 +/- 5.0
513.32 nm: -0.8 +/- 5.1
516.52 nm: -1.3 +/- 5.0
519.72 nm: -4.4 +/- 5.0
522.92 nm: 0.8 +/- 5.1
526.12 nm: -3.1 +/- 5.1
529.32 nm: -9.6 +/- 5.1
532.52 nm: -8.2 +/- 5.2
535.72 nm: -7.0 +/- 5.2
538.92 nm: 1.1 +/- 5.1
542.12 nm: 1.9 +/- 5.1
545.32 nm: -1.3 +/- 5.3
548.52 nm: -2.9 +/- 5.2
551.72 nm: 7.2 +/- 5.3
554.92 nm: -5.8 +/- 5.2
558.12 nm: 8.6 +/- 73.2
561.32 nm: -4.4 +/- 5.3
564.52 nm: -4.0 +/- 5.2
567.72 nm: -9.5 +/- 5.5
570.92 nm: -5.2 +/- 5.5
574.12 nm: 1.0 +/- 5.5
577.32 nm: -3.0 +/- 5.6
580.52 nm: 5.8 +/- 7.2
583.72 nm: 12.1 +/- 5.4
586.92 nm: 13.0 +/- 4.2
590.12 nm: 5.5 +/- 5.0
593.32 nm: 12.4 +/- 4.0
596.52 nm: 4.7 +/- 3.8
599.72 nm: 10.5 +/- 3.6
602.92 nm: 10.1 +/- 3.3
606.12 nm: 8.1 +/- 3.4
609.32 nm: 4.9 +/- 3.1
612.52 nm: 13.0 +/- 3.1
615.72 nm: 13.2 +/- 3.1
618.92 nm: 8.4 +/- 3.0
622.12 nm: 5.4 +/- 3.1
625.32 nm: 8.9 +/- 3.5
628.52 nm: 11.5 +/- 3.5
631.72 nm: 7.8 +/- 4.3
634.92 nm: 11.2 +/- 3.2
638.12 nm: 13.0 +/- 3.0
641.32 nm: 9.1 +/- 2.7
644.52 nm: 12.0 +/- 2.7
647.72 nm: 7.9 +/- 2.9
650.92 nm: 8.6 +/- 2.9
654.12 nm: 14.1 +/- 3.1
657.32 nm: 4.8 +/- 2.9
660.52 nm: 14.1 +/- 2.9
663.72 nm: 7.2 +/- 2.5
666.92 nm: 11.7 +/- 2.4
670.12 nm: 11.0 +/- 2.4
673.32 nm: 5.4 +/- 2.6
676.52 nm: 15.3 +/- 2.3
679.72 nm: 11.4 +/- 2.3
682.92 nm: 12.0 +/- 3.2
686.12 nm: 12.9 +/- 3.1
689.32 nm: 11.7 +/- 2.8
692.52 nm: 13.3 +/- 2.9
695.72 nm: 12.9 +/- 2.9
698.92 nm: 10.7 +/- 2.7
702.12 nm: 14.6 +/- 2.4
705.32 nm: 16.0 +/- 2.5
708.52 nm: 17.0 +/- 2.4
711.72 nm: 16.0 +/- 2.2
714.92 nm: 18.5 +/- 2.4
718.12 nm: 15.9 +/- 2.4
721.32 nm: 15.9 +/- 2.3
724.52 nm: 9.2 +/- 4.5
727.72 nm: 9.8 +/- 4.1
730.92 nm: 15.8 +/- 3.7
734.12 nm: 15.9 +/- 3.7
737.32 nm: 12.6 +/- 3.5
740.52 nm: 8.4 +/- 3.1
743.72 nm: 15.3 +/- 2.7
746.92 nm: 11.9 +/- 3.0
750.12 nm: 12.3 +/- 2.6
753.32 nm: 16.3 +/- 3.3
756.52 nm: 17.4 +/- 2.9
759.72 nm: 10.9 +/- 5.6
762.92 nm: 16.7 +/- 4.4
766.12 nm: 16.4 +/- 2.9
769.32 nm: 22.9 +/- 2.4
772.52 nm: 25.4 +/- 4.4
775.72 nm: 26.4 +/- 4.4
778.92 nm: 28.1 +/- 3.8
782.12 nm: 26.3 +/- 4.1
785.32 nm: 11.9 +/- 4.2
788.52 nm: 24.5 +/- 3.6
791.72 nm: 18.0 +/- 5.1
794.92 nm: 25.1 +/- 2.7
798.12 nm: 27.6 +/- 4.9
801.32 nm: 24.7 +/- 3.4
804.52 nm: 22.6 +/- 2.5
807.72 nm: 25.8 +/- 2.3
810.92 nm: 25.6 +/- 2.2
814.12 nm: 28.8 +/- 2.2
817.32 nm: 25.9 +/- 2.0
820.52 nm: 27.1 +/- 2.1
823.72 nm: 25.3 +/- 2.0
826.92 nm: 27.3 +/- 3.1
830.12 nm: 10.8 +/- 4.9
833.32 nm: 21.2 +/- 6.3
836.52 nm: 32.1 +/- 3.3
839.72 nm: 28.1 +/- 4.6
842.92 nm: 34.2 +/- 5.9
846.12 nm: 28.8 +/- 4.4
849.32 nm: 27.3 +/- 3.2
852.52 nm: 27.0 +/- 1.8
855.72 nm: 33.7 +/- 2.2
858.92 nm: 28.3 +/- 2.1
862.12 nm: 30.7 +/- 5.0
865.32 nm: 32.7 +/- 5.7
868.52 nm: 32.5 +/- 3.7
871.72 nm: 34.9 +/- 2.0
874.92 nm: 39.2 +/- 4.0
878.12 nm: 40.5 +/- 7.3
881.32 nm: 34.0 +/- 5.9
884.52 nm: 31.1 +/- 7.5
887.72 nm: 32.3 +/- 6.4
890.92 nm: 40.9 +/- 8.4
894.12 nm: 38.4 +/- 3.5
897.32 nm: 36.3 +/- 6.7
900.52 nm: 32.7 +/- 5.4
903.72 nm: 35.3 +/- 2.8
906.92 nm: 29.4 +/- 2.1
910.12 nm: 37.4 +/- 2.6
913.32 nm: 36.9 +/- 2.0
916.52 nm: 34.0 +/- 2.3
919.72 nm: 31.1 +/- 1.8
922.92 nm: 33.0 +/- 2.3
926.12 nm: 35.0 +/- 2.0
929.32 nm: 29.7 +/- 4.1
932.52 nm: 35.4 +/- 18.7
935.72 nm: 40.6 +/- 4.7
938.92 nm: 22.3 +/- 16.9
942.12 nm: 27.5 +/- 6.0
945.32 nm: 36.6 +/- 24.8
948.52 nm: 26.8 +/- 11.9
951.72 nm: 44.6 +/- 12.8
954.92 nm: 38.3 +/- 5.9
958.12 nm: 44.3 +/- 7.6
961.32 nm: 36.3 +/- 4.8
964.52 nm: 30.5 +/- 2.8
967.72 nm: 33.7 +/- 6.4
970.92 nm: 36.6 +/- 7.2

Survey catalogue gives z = 0.930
